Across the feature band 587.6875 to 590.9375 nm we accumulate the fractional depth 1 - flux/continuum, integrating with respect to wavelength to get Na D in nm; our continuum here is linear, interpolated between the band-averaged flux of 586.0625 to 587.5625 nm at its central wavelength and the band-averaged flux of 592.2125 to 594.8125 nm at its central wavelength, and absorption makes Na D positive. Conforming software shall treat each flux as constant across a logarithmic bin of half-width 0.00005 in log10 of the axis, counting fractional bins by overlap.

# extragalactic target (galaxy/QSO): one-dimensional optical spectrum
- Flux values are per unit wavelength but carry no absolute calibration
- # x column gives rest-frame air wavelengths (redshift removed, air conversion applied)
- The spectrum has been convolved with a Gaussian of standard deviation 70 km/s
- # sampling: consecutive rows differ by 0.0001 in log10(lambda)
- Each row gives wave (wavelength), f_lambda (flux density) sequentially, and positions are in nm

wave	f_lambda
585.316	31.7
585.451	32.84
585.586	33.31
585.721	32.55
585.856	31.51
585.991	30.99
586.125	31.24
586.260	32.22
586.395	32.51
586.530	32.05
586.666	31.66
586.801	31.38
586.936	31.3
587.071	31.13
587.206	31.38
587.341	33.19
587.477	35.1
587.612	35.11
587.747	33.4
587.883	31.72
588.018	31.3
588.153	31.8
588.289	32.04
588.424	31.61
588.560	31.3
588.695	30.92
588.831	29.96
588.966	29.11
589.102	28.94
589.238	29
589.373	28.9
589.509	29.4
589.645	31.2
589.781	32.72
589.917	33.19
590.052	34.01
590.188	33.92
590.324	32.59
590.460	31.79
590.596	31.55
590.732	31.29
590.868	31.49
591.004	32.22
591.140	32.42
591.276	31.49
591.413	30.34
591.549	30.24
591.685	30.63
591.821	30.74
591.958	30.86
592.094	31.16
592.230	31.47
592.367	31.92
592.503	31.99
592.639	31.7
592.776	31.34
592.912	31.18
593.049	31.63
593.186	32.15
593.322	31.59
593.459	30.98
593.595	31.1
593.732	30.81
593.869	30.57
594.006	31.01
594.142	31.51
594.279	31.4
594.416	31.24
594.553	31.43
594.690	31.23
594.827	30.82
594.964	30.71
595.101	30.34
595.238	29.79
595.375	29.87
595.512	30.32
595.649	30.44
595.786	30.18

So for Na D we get 0.05 nm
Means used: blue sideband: 32.1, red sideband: 31.4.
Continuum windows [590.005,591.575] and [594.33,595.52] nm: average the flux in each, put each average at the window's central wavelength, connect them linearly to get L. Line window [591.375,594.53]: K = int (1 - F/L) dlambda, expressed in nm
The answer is 0.01 nm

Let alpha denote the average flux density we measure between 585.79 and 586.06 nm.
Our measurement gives 31.3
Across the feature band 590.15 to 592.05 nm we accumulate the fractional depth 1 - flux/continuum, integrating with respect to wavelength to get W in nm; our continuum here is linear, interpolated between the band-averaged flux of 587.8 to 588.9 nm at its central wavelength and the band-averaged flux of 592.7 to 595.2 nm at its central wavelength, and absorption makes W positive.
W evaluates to -0.015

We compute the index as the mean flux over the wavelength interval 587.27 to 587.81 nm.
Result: 34.2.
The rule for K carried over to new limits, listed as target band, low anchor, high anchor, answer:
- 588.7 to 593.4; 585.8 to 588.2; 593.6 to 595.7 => 0.02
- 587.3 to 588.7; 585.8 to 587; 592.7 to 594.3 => -0.04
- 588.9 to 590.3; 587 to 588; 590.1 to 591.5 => 0.05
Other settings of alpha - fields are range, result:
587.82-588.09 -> 31.6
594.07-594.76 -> 31.4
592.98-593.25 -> 31.8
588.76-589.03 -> 29.6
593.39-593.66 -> 31.1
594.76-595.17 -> 30.6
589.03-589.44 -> 28.9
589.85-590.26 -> 33.7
